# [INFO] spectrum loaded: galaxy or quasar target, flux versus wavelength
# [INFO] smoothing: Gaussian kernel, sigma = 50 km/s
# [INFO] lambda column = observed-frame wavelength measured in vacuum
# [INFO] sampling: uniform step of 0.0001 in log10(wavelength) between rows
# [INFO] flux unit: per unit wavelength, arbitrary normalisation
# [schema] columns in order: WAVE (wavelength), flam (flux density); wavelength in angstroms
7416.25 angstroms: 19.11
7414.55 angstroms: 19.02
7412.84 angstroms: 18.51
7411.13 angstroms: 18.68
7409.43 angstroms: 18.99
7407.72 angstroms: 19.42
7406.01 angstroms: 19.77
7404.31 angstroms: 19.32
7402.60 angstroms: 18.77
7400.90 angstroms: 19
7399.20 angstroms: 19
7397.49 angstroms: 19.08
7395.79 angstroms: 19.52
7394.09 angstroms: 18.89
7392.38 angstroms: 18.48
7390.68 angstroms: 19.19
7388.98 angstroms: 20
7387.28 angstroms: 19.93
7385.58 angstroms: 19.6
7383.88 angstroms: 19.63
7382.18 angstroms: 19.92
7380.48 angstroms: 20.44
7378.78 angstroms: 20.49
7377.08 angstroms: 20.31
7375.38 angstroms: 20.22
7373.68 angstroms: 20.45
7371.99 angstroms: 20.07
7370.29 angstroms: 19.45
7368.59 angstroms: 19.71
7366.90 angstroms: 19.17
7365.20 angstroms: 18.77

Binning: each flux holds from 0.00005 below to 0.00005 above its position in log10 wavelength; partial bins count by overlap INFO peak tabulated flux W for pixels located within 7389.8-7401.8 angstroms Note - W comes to 19.52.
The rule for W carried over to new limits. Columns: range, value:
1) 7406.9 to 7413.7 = 19.42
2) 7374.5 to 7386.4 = 20.49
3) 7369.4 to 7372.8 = 20.07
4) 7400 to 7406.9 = 19.77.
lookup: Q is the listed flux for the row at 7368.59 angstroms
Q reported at 19.71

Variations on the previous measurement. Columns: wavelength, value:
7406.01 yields 19.77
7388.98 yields 20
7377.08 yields 20.31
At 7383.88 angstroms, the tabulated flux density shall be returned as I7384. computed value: 19.63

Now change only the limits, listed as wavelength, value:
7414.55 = 19.02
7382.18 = 19.92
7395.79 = 19.52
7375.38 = 20.22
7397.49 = 19.08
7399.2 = 19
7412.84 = 18.51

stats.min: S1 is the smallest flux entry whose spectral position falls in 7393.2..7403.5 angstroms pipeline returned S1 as 18.77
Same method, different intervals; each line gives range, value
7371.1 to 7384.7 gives 19.63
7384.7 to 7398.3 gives 18.48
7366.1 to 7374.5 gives 19.17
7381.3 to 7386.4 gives 19.6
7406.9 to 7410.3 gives 18.99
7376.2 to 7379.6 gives 20.31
